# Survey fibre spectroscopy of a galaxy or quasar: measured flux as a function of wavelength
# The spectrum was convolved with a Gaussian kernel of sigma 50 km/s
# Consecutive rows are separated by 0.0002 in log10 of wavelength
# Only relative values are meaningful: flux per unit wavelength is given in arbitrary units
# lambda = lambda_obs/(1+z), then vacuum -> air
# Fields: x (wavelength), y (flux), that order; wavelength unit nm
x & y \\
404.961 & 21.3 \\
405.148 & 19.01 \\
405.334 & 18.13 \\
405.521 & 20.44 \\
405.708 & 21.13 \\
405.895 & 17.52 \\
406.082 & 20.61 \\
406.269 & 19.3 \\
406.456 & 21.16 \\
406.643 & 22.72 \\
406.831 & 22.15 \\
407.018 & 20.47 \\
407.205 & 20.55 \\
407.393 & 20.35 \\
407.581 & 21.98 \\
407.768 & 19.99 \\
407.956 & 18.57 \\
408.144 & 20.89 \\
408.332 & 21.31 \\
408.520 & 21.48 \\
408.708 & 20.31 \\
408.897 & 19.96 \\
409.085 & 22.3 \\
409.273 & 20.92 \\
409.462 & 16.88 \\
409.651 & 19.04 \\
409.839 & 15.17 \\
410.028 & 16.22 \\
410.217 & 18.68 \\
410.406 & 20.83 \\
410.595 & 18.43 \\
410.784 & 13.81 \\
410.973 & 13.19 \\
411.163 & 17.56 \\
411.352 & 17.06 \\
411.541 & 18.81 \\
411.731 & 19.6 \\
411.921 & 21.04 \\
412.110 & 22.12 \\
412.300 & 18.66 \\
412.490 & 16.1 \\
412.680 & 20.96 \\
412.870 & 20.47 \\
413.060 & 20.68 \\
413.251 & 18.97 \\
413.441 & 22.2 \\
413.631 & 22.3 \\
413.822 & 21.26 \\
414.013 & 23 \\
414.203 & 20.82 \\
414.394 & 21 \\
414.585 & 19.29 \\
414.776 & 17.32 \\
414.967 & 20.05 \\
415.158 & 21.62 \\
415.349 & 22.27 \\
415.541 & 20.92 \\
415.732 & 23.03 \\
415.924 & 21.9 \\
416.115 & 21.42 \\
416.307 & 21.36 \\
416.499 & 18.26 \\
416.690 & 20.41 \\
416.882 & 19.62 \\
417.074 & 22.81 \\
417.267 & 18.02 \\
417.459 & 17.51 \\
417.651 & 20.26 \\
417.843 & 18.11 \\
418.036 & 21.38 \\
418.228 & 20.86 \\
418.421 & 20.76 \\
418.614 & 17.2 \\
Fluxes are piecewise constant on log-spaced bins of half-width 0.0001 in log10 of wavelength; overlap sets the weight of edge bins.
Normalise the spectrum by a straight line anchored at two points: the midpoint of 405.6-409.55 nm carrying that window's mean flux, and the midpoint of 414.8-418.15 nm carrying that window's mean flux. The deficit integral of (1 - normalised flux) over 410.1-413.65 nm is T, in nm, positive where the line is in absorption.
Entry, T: 0.27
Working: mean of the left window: 20.5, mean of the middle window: 18.9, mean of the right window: 20.5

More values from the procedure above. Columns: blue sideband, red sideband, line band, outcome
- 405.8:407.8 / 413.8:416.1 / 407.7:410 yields 0.12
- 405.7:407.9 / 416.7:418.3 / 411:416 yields -0.03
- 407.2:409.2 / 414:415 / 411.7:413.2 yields 0.02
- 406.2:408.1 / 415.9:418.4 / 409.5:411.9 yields 0.36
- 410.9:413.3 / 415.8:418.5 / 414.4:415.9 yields -0.08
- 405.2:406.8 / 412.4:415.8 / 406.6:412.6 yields 0.33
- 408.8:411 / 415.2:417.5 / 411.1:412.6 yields 0.00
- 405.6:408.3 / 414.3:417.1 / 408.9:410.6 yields 0.15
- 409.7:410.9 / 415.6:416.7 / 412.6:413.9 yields -0.12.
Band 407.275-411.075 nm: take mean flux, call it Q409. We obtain 19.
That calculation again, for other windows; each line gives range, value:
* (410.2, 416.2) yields 19.9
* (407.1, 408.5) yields 20.6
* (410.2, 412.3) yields 18.3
